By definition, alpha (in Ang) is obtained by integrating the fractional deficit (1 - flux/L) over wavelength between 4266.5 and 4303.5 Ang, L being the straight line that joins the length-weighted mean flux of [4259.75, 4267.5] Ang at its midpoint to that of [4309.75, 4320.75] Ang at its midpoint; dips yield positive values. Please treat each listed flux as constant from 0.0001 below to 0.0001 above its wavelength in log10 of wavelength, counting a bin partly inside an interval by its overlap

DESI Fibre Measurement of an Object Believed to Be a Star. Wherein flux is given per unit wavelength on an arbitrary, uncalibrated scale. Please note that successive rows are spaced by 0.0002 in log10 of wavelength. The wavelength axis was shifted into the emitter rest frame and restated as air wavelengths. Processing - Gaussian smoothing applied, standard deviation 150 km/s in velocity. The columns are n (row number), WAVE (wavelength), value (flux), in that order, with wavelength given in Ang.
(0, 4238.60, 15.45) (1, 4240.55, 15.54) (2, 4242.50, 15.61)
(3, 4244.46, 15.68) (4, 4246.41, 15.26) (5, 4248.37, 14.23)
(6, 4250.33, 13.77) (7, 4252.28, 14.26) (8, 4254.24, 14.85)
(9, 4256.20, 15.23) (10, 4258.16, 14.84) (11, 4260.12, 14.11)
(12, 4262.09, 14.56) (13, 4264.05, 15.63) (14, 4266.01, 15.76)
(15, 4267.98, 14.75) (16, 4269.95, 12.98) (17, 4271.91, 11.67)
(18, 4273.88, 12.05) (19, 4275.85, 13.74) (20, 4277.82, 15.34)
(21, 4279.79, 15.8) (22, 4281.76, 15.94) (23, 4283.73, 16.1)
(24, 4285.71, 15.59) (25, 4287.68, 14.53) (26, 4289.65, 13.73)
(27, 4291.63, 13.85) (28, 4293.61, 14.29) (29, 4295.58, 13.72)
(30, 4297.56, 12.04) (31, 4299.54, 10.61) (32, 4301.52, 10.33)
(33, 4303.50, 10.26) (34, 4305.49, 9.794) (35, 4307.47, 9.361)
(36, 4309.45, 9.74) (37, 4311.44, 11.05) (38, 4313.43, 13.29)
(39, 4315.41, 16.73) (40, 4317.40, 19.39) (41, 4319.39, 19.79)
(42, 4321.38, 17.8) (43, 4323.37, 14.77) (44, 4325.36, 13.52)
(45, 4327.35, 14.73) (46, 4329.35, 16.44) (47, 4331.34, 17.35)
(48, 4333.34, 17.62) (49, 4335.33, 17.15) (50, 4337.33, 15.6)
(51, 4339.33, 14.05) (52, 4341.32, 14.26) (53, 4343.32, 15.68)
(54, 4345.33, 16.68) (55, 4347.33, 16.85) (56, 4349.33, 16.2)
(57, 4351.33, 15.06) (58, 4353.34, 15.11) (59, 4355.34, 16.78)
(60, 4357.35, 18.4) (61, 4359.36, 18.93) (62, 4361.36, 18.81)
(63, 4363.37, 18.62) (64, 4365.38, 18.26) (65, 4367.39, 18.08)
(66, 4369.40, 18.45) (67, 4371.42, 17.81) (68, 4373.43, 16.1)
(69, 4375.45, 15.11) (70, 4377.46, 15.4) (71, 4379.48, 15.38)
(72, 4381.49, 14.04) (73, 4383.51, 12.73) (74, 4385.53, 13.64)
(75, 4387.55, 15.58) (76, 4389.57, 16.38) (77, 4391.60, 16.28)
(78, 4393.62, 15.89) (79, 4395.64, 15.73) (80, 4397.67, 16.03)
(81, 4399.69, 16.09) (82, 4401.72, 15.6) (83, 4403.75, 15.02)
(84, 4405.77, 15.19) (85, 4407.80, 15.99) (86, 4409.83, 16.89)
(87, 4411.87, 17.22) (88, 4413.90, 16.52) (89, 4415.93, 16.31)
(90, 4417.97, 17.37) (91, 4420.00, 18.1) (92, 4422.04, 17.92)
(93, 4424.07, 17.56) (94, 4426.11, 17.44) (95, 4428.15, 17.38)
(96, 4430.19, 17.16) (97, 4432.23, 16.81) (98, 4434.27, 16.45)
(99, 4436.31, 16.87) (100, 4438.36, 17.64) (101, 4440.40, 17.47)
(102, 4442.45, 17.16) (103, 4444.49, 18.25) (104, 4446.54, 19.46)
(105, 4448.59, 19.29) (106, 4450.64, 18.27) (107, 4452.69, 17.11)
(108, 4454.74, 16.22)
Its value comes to 4.01 Ang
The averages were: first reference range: 15.1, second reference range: 15.7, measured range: 13.7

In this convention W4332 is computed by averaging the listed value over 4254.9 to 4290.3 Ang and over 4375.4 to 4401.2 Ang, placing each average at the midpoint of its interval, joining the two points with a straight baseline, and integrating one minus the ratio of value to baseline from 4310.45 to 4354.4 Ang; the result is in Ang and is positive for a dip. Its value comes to -2.7 Ang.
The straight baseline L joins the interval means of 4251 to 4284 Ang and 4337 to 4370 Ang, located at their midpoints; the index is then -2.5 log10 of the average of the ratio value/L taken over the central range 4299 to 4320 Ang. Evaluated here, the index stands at 0.23 mag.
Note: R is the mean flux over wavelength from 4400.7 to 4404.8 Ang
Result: 15.3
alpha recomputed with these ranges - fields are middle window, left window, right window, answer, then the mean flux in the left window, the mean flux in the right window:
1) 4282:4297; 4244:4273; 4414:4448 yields 0.46 Ang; 14.5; 17.5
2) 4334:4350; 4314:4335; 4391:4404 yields 0.67 Ang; 16.8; 15.8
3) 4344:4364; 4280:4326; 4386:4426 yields -2.67 Ang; 13.8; 16.4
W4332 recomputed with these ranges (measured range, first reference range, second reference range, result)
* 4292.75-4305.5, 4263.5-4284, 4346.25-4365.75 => 3.0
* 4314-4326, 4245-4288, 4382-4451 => -1.3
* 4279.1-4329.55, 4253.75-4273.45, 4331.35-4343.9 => 4.2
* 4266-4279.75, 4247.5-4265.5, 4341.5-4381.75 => 1.1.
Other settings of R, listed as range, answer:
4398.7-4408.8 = 15.6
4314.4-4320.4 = 18.6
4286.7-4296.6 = 14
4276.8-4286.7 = 15.7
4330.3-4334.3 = 17.5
